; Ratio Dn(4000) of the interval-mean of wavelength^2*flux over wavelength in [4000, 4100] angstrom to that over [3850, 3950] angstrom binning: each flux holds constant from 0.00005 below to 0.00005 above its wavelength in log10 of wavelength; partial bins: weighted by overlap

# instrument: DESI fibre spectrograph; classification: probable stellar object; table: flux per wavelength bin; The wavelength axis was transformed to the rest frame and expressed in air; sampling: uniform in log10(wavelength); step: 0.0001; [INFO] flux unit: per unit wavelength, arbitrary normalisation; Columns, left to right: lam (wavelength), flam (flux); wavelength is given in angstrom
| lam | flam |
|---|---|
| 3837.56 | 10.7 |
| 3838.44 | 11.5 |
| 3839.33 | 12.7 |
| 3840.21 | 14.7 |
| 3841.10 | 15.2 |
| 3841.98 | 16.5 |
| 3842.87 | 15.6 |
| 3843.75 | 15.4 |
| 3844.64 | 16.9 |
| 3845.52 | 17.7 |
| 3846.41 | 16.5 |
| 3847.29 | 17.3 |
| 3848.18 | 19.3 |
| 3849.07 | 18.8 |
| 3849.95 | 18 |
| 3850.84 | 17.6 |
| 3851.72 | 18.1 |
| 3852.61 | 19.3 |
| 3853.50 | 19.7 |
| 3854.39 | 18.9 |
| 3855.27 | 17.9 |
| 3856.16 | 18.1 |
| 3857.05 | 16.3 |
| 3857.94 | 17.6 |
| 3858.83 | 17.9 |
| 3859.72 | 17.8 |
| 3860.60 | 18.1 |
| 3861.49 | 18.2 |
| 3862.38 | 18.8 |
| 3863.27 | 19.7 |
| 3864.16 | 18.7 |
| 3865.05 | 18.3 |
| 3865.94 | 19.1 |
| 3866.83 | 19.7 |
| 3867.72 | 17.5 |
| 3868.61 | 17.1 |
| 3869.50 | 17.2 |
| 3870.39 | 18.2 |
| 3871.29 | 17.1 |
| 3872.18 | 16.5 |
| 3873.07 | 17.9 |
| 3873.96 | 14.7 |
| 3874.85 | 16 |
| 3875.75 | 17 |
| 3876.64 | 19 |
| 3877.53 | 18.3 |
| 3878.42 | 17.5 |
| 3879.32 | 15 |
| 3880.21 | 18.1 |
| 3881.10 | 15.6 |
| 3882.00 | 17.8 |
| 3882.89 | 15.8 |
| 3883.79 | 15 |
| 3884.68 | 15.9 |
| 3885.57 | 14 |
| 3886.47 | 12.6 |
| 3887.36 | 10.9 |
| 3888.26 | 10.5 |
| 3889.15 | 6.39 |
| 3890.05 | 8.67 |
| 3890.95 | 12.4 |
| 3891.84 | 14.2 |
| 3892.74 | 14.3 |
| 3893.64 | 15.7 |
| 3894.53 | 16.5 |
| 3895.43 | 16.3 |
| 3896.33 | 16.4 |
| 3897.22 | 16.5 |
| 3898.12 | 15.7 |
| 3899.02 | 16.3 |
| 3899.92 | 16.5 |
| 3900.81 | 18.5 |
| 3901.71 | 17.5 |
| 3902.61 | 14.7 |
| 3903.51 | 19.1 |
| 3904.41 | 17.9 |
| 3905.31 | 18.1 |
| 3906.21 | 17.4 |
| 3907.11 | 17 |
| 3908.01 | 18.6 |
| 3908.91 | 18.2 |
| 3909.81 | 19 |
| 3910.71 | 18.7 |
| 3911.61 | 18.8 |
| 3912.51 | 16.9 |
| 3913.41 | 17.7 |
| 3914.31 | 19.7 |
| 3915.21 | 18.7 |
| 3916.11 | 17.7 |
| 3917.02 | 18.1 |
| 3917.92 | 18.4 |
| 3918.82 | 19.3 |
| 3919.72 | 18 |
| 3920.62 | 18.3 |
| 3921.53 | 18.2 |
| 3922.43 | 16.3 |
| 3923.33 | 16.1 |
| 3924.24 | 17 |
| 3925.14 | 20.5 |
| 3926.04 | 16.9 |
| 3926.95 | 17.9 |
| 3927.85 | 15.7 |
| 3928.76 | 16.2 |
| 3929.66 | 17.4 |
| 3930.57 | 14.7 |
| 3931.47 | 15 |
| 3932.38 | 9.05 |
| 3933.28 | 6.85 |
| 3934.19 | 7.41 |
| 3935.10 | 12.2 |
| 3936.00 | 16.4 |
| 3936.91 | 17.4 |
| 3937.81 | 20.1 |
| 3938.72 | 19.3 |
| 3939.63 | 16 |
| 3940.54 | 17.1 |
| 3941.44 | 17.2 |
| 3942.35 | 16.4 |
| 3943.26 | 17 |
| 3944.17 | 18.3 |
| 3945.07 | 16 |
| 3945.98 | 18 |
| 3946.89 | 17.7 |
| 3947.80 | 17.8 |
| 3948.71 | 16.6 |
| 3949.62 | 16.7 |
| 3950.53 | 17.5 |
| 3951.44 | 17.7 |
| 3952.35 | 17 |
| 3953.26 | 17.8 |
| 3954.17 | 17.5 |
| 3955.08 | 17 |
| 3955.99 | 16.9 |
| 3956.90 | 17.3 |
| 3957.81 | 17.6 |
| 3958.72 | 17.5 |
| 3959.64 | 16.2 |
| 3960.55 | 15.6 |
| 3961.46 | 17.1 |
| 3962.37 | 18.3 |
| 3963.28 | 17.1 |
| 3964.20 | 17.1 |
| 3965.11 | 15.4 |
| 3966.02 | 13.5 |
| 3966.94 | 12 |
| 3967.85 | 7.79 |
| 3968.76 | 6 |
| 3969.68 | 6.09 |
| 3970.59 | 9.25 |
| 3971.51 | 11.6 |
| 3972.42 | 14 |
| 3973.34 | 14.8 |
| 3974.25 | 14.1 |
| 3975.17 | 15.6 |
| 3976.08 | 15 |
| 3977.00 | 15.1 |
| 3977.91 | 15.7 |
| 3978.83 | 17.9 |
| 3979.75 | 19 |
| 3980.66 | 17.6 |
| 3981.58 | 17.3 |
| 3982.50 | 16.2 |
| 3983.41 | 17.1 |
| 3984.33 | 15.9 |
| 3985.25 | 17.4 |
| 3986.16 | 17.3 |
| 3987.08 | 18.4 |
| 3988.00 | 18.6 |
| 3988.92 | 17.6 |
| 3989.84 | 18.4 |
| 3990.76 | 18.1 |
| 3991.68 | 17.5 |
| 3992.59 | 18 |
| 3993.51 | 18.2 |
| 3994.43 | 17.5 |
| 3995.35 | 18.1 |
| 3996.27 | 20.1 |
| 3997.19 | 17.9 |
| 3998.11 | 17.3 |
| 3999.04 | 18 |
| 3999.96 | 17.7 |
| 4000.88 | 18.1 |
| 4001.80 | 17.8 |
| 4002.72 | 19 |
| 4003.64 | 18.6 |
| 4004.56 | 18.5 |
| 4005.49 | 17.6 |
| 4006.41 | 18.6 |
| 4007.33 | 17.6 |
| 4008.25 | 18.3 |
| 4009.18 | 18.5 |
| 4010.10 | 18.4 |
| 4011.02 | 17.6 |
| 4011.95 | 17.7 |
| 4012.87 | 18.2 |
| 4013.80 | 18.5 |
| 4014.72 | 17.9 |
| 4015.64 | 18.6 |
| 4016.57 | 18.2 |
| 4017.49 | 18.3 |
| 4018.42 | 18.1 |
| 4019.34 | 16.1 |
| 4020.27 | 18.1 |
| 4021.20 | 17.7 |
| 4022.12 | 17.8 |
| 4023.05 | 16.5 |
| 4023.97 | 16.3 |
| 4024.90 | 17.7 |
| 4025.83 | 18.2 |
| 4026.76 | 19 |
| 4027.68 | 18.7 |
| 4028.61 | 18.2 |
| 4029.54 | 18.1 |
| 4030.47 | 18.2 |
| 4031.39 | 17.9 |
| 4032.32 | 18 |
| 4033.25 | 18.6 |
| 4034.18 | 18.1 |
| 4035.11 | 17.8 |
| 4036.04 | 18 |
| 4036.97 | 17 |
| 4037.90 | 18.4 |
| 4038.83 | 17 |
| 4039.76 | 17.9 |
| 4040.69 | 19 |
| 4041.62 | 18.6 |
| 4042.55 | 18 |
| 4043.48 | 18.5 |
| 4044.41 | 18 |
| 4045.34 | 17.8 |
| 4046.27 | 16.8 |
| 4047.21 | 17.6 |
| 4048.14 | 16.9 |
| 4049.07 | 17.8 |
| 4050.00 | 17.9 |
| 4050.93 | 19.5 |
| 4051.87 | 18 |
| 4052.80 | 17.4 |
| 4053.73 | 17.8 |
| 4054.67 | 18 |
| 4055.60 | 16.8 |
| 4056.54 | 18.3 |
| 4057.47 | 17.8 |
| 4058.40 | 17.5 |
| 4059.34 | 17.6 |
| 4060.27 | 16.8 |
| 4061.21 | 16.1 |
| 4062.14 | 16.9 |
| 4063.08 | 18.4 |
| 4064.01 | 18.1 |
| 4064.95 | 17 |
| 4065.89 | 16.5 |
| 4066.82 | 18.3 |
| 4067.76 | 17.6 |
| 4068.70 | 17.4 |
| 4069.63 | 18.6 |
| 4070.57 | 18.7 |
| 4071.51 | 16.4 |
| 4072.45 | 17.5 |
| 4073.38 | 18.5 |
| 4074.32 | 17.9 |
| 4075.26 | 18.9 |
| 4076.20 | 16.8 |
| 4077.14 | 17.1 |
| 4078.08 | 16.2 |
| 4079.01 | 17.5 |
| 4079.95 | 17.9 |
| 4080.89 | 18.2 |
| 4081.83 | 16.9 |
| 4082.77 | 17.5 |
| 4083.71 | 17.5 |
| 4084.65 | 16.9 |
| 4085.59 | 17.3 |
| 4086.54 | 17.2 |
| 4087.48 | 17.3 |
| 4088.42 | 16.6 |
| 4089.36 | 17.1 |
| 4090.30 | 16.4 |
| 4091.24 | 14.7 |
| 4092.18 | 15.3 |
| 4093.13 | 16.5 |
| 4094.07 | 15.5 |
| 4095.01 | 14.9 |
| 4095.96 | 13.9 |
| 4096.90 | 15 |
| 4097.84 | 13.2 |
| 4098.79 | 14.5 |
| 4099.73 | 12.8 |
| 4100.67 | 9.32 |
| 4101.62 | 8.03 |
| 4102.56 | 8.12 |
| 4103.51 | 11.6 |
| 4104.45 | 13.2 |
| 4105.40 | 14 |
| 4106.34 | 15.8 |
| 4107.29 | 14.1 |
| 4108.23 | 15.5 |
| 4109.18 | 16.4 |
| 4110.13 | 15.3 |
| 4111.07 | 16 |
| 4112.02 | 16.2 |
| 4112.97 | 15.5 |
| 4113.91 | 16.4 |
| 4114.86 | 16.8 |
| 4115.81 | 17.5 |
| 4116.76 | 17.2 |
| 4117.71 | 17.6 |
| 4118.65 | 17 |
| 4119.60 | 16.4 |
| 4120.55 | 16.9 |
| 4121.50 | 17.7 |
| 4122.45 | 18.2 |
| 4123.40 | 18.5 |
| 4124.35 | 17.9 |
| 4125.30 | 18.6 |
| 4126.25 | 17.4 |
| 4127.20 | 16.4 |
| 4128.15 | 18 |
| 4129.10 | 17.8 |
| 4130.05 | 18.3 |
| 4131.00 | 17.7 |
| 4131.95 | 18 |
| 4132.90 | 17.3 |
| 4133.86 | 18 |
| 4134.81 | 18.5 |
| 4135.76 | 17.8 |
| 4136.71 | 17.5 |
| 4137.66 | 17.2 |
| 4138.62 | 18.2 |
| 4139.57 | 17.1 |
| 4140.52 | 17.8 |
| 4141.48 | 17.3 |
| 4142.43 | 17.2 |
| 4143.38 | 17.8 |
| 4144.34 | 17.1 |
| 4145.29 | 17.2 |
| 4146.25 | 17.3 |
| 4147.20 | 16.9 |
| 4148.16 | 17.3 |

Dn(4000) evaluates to 1.13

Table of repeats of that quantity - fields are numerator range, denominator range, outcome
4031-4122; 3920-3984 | 1.13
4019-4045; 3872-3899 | 1.28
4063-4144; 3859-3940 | 1.11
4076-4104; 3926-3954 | 1.02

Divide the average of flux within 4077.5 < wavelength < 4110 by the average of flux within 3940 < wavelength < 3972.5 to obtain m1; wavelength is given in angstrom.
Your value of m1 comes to 0.97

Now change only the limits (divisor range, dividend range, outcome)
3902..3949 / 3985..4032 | 1.07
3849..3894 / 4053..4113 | 0.98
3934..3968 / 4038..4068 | 1.07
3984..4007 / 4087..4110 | 0.79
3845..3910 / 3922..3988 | 0.94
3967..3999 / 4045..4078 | 1.12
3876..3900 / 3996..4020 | 1.22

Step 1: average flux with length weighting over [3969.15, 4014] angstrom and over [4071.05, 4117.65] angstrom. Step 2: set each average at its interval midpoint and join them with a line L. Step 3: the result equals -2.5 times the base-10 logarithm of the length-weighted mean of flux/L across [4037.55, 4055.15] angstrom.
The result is -0.11 mag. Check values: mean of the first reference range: 16.9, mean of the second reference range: 15.7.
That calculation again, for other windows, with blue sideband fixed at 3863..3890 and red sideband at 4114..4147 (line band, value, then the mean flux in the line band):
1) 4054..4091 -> -0.01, 17.4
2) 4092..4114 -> 0.24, 14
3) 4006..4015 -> -0.08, 18.1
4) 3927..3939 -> 0.14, 14.5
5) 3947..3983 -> 0.08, 15.4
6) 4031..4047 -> -0.06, 17.9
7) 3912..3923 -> -0.11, 18.1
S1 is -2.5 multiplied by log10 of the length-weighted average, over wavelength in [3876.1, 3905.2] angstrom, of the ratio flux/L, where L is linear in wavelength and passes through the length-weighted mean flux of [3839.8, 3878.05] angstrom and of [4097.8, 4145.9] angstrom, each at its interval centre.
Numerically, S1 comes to 0.14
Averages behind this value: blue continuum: 17.6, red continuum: 16.2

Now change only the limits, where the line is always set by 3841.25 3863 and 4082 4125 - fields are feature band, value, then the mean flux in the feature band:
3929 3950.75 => 0.08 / 15.7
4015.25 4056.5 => -0.11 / 17.9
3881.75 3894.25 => 0.31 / 13.1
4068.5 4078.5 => -0.12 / 17.6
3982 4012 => -0.09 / 17.9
